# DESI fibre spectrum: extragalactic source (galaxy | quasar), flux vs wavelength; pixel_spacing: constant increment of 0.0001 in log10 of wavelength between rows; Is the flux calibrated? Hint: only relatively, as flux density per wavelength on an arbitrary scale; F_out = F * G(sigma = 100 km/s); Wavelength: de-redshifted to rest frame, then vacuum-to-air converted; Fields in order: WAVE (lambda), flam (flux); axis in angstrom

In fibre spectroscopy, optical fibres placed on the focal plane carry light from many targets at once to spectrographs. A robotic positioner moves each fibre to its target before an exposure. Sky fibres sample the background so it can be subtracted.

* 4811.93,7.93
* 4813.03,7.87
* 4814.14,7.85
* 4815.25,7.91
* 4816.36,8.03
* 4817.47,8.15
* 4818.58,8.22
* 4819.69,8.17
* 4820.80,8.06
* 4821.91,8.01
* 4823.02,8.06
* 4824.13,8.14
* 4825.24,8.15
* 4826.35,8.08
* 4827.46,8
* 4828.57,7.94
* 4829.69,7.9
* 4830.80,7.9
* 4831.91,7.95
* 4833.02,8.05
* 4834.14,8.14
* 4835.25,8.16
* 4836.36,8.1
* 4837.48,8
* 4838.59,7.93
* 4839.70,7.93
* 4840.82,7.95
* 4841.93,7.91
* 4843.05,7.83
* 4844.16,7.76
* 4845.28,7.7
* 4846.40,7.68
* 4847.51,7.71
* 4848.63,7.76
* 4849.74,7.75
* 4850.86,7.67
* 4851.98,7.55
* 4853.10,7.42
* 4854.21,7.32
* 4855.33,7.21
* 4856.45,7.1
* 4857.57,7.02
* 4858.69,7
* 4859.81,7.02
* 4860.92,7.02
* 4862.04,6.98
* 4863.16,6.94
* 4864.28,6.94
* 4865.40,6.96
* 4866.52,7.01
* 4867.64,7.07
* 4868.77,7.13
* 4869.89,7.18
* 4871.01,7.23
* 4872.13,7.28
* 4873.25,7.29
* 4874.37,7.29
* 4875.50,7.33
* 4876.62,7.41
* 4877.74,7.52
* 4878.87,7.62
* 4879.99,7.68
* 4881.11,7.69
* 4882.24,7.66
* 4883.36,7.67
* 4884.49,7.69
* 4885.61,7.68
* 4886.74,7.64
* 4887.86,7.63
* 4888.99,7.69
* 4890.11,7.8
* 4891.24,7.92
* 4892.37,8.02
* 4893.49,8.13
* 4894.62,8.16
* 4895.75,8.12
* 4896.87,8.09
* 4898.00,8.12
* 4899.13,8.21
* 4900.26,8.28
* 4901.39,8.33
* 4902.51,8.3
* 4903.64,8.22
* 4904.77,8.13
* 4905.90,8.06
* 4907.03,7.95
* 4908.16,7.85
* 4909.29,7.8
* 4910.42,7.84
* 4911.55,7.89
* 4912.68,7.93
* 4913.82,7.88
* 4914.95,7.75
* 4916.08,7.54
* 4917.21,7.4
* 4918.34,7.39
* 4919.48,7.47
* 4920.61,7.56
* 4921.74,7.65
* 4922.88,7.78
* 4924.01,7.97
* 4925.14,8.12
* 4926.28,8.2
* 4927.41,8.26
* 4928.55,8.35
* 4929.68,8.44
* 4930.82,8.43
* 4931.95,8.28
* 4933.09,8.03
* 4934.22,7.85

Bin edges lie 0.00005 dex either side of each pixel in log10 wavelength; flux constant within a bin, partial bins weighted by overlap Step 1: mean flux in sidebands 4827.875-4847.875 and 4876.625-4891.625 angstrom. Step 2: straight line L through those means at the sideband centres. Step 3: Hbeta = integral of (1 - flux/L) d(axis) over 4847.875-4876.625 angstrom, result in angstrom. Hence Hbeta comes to 2.1 angstrom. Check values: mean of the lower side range 7.92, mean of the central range 7.23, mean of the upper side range 7.67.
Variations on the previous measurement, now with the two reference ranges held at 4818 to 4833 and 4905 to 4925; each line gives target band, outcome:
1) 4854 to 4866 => 1.4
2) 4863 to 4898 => 1.4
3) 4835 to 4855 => 0.5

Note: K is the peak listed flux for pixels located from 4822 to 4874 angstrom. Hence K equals 8.16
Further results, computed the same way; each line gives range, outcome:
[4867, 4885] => 7.69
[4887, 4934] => 8.44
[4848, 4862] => 7.76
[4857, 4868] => 7.07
